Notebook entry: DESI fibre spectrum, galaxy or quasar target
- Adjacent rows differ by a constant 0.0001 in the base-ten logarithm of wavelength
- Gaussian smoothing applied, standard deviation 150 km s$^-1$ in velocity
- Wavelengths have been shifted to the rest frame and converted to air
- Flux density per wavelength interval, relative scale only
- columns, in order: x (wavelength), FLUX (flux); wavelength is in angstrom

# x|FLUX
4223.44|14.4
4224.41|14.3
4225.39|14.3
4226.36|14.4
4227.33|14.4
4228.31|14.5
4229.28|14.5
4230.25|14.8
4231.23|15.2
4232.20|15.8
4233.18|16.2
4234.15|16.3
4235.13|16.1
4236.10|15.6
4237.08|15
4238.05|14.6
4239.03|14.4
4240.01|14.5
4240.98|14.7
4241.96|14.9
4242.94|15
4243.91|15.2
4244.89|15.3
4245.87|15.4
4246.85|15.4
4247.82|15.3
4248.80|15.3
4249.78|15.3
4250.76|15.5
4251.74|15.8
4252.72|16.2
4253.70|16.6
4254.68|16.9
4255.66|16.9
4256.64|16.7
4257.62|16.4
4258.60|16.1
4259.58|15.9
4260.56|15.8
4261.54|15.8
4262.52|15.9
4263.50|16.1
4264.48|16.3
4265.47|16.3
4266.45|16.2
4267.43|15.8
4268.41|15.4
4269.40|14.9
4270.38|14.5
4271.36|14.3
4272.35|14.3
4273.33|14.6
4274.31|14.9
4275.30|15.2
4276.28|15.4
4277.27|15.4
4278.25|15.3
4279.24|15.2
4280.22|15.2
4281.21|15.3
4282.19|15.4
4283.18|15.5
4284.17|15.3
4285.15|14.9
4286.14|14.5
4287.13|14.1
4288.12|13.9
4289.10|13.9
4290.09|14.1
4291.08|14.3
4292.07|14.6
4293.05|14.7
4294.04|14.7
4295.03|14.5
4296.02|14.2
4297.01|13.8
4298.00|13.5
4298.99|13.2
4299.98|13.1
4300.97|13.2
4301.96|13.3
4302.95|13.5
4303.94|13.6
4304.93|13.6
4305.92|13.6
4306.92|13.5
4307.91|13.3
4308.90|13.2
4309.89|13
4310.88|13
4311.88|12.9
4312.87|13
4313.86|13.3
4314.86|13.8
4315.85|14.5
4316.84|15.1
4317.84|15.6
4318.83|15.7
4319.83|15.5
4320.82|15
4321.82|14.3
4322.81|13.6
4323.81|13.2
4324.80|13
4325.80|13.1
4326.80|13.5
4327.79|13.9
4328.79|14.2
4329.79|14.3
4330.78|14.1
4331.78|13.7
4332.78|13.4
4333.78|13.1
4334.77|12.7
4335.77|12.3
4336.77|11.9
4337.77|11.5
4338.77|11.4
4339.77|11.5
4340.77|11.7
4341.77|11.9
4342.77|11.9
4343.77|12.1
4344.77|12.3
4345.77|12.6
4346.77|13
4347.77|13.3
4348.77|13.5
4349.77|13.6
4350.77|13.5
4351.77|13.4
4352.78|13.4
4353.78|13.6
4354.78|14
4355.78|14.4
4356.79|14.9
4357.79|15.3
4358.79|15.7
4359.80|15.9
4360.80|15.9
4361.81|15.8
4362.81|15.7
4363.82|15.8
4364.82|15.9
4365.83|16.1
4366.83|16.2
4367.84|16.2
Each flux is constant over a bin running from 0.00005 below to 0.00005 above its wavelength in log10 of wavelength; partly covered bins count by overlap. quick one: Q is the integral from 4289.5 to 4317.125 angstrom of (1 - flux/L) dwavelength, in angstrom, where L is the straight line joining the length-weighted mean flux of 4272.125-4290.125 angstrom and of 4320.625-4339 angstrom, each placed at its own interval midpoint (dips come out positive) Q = 0.9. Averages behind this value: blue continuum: 14.9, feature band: 13.7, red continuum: 13.3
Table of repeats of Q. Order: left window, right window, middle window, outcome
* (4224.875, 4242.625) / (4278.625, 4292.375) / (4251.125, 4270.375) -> -1.6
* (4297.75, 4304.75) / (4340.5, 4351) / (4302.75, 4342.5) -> -1.2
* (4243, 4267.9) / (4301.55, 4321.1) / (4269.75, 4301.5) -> 0.6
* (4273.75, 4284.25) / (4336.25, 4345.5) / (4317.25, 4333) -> -1.8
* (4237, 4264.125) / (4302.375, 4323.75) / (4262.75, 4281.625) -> -0.3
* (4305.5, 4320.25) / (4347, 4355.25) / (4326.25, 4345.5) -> 1.4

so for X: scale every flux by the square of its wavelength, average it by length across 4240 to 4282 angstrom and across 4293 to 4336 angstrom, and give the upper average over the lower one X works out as 0.91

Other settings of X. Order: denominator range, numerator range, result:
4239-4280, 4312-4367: 0.93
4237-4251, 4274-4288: 1.02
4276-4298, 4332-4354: 0.88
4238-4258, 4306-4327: 0.92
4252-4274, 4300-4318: 0.88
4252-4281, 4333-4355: 0.84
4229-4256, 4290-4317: 0.91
